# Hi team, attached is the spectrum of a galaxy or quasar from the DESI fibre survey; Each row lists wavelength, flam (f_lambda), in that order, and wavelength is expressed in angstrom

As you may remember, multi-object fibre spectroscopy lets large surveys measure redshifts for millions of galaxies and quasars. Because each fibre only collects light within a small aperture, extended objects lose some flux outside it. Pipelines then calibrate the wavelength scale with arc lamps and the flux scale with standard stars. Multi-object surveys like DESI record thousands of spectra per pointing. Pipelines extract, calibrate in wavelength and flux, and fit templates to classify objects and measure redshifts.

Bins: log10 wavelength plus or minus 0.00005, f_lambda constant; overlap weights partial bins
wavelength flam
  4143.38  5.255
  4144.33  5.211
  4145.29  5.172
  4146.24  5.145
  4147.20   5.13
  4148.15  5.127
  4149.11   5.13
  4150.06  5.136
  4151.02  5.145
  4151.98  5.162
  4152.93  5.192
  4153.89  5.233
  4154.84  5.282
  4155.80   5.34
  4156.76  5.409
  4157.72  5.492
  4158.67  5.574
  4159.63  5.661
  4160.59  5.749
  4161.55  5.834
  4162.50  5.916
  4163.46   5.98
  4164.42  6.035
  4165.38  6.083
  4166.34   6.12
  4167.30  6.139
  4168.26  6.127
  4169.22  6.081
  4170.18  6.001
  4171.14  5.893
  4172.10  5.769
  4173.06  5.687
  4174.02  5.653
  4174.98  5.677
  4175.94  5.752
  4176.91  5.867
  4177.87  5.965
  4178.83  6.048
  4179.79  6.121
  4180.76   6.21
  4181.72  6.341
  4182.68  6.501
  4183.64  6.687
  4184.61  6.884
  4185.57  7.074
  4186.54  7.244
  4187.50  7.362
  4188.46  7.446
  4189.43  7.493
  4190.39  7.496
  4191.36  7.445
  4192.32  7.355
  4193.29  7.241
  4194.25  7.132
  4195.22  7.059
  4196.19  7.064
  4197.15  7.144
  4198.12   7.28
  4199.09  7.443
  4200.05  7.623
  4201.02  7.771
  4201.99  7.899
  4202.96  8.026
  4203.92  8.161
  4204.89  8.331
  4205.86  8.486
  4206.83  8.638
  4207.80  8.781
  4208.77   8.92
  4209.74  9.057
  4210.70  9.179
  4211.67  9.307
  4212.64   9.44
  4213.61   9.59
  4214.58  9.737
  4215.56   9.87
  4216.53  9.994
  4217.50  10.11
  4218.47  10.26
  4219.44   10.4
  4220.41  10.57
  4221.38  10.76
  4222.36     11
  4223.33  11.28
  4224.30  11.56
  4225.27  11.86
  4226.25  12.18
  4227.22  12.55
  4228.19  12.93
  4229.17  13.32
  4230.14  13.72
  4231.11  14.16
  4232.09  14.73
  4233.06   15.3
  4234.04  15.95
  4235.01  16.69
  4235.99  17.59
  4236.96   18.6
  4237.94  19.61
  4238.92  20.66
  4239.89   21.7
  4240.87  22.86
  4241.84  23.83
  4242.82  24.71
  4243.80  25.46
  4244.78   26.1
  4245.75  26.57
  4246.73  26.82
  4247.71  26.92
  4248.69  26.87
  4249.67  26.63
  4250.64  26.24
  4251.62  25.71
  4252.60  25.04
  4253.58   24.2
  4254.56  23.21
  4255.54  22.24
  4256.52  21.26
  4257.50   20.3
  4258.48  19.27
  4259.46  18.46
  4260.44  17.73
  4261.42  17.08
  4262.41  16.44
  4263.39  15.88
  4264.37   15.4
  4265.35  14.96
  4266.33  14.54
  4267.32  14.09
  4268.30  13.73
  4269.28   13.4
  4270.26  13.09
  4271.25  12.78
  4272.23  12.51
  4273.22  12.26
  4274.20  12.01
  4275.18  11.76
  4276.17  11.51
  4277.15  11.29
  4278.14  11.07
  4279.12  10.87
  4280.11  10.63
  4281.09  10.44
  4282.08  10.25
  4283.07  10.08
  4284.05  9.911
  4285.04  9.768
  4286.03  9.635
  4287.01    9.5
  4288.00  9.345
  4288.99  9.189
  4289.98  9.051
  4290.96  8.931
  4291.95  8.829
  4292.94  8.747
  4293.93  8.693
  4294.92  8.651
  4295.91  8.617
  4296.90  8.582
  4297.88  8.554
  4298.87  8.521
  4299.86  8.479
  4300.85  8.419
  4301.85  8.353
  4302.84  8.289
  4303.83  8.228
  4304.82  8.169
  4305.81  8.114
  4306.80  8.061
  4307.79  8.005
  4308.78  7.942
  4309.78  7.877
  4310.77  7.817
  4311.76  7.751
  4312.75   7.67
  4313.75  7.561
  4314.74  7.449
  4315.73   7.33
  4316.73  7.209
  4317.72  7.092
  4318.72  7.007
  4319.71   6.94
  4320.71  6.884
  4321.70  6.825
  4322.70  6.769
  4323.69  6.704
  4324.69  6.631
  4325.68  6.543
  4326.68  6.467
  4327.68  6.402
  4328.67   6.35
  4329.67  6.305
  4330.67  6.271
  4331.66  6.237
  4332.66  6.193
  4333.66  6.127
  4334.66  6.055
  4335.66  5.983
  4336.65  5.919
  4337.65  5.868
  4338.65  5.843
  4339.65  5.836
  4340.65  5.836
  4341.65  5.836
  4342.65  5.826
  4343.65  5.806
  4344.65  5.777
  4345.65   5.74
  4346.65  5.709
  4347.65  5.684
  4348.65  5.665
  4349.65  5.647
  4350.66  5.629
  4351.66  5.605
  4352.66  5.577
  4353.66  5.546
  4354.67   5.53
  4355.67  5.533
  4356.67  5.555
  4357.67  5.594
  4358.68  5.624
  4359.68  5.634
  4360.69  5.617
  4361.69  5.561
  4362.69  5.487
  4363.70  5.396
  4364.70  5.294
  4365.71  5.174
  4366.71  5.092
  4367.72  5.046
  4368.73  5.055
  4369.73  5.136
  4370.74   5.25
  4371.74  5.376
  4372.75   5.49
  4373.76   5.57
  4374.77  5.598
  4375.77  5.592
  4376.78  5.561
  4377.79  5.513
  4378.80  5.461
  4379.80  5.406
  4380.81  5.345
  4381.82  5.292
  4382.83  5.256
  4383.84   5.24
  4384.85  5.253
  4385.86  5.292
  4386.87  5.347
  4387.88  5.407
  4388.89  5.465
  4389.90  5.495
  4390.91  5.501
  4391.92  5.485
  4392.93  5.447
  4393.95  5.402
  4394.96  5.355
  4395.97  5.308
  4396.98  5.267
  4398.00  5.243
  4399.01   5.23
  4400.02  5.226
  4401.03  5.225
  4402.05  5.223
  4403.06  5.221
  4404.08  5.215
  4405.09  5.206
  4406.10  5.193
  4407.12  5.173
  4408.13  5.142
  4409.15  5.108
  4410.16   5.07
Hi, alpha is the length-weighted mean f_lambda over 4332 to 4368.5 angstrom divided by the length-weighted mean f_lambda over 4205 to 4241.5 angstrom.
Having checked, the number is 0.44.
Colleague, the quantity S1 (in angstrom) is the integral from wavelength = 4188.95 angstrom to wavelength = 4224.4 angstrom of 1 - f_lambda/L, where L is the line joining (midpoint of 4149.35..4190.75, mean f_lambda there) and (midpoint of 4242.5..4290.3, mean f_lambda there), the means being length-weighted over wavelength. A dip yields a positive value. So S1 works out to 4.73 angstrom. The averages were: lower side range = 6.04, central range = 8.75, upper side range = 16.6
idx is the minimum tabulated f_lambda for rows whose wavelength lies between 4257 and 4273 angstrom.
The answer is 12.51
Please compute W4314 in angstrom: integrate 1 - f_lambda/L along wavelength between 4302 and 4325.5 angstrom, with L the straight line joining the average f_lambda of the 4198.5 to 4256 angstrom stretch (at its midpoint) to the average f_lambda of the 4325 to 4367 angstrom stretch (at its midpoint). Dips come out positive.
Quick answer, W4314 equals 2.6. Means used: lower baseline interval 15.4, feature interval 7.49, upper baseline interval 5.8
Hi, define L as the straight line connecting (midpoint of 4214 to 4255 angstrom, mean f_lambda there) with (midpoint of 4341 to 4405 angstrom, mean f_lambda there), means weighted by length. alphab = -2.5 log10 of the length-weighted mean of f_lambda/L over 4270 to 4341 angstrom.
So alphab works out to 0.36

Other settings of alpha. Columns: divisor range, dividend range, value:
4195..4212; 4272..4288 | 1.32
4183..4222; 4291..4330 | 0.92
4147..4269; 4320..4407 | 0.48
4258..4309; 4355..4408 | 0.48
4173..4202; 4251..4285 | 2.24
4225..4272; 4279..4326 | 0.44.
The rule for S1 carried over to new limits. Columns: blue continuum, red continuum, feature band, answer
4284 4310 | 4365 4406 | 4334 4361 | 4.13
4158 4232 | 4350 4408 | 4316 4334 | -1.27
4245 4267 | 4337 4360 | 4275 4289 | 5.48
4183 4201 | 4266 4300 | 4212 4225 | -3.39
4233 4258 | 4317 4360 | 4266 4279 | 3.95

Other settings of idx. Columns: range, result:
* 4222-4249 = 11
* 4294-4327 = 6.467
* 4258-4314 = 7.561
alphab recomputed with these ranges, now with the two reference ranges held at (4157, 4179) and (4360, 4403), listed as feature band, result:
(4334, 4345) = -0.08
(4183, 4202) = -0.25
